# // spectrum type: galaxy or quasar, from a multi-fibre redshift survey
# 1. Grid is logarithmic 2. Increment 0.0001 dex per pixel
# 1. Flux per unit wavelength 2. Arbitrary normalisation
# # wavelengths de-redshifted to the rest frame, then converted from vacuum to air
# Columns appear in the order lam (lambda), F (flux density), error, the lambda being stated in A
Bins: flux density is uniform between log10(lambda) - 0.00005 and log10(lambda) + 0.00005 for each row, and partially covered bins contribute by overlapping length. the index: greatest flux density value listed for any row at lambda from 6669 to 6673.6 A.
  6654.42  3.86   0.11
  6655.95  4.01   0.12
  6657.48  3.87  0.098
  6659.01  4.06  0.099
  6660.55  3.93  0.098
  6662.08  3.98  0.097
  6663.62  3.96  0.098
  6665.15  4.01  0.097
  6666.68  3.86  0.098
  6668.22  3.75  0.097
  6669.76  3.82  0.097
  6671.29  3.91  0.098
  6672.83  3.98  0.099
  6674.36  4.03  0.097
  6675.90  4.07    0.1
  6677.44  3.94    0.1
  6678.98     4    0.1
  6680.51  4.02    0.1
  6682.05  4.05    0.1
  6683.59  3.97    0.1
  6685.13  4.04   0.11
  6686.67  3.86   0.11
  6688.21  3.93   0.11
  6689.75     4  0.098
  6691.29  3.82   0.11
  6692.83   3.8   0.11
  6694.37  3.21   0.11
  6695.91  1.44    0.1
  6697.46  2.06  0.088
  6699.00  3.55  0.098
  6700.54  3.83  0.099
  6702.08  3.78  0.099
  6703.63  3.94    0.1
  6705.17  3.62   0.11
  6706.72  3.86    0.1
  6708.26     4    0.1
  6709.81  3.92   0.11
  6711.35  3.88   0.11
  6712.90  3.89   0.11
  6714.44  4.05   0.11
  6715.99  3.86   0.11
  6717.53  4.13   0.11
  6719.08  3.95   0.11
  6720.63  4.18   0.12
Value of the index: 3.98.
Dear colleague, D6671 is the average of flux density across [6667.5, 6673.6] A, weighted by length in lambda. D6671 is 3.87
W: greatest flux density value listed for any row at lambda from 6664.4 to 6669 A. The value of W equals 4.01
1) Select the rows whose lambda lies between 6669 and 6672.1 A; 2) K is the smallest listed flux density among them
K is 3.82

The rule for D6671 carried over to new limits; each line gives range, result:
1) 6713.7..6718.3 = 4.02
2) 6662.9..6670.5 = 3.88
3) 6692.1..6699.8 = 2.81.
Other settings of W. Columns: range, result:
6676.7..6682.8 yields 4.05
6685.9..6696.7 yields 4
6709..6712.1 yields 3.92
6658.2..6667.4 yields 4.06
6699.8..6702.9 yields 3.83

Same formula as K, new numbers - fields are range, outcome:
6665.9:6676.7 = 3.75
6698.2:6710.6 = 3.55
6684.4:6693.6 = 3.8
